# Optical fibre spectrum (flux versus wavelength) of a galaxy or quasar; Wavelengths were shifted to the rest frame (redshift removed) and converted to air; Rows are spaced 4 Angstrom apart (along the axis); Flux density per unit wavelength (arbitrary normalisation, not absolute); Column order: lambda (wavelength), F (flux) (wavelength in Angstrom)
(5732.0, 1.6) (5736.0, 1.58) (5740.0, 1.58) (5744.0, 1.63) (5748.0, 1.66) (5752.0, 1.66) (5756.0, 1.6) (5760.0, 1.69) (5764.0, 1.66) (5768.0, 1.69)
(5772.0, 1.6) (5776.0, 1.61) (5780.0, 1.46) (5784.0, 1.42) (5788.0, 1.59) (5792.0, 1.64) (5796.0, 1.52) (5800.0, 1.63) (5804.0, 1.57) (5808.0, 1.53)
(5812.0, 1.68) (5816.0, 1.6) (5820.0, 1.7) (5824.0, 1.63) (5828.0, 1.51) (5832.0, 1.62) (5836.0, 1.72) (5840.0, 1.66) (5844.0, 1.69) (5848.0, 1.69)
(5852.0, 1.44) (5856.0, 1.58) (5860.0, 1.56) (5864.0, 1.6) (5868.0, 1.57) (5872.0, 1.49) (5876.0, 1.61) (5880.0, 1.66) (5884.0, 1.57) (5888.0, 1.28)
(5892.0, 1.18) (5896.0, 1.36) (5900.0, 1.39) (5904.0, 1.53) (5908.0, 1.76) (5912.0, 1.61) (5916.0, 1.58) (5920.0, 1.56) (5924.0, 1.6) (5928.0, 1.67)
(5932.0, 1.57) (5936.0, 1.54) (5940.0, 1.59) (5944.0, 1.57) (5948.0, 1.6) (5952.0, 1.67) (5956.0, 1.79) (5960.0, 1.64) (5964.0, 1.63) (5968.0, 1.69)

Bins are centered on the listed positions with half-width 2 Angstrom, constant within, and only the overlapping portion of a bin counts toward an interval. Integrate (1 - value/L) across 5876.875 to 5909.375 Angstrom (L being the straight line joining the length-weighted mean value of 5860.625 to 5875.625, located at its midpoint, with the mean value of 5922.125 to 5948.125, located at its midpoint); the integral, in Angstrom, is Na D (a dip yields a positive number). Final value 2.2 Angstrom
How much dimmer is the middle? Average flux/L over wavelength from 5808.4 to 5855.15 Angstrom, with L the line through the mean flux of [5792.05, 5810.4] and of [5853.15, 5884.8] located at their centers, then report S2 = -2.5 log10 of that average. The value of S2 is -0.03 mag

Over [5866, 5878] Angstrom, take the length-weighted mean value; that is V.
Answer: 1.56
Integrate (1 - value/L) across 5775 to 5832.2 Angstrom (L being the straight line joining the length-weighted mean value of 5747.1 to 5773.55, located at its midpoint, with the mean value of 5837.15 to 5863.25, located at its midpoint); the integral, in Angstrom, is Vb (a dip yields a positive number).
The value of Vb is 1.80 Angstrom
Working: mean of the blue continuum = 1.65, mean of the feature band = 1.58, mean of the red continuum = 1.61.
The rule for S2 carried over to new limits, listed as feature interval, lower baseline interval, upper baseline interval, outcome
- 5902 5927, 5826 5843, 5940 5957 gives 0.02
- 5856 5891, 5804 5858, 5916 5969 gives 0.06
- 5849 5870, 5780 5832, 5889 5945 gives 0.00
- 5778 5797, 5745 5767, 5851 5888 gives 0.07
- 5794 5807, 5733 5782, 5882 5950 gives 0.02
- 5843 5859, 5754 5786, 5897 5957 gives 0.00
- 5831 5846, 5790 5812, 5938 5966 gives -0.05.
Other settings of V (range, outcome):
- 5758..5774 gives 1.66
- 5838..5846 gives 1.67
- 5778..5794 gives 1.53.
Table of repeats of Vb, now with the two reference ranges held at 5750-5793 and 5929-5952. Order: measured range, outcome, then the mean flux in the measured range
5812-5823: -0.4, 1.65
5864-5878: 0.3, 1.56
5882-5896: 2.2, 1.35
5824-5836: 0.0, 1.6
